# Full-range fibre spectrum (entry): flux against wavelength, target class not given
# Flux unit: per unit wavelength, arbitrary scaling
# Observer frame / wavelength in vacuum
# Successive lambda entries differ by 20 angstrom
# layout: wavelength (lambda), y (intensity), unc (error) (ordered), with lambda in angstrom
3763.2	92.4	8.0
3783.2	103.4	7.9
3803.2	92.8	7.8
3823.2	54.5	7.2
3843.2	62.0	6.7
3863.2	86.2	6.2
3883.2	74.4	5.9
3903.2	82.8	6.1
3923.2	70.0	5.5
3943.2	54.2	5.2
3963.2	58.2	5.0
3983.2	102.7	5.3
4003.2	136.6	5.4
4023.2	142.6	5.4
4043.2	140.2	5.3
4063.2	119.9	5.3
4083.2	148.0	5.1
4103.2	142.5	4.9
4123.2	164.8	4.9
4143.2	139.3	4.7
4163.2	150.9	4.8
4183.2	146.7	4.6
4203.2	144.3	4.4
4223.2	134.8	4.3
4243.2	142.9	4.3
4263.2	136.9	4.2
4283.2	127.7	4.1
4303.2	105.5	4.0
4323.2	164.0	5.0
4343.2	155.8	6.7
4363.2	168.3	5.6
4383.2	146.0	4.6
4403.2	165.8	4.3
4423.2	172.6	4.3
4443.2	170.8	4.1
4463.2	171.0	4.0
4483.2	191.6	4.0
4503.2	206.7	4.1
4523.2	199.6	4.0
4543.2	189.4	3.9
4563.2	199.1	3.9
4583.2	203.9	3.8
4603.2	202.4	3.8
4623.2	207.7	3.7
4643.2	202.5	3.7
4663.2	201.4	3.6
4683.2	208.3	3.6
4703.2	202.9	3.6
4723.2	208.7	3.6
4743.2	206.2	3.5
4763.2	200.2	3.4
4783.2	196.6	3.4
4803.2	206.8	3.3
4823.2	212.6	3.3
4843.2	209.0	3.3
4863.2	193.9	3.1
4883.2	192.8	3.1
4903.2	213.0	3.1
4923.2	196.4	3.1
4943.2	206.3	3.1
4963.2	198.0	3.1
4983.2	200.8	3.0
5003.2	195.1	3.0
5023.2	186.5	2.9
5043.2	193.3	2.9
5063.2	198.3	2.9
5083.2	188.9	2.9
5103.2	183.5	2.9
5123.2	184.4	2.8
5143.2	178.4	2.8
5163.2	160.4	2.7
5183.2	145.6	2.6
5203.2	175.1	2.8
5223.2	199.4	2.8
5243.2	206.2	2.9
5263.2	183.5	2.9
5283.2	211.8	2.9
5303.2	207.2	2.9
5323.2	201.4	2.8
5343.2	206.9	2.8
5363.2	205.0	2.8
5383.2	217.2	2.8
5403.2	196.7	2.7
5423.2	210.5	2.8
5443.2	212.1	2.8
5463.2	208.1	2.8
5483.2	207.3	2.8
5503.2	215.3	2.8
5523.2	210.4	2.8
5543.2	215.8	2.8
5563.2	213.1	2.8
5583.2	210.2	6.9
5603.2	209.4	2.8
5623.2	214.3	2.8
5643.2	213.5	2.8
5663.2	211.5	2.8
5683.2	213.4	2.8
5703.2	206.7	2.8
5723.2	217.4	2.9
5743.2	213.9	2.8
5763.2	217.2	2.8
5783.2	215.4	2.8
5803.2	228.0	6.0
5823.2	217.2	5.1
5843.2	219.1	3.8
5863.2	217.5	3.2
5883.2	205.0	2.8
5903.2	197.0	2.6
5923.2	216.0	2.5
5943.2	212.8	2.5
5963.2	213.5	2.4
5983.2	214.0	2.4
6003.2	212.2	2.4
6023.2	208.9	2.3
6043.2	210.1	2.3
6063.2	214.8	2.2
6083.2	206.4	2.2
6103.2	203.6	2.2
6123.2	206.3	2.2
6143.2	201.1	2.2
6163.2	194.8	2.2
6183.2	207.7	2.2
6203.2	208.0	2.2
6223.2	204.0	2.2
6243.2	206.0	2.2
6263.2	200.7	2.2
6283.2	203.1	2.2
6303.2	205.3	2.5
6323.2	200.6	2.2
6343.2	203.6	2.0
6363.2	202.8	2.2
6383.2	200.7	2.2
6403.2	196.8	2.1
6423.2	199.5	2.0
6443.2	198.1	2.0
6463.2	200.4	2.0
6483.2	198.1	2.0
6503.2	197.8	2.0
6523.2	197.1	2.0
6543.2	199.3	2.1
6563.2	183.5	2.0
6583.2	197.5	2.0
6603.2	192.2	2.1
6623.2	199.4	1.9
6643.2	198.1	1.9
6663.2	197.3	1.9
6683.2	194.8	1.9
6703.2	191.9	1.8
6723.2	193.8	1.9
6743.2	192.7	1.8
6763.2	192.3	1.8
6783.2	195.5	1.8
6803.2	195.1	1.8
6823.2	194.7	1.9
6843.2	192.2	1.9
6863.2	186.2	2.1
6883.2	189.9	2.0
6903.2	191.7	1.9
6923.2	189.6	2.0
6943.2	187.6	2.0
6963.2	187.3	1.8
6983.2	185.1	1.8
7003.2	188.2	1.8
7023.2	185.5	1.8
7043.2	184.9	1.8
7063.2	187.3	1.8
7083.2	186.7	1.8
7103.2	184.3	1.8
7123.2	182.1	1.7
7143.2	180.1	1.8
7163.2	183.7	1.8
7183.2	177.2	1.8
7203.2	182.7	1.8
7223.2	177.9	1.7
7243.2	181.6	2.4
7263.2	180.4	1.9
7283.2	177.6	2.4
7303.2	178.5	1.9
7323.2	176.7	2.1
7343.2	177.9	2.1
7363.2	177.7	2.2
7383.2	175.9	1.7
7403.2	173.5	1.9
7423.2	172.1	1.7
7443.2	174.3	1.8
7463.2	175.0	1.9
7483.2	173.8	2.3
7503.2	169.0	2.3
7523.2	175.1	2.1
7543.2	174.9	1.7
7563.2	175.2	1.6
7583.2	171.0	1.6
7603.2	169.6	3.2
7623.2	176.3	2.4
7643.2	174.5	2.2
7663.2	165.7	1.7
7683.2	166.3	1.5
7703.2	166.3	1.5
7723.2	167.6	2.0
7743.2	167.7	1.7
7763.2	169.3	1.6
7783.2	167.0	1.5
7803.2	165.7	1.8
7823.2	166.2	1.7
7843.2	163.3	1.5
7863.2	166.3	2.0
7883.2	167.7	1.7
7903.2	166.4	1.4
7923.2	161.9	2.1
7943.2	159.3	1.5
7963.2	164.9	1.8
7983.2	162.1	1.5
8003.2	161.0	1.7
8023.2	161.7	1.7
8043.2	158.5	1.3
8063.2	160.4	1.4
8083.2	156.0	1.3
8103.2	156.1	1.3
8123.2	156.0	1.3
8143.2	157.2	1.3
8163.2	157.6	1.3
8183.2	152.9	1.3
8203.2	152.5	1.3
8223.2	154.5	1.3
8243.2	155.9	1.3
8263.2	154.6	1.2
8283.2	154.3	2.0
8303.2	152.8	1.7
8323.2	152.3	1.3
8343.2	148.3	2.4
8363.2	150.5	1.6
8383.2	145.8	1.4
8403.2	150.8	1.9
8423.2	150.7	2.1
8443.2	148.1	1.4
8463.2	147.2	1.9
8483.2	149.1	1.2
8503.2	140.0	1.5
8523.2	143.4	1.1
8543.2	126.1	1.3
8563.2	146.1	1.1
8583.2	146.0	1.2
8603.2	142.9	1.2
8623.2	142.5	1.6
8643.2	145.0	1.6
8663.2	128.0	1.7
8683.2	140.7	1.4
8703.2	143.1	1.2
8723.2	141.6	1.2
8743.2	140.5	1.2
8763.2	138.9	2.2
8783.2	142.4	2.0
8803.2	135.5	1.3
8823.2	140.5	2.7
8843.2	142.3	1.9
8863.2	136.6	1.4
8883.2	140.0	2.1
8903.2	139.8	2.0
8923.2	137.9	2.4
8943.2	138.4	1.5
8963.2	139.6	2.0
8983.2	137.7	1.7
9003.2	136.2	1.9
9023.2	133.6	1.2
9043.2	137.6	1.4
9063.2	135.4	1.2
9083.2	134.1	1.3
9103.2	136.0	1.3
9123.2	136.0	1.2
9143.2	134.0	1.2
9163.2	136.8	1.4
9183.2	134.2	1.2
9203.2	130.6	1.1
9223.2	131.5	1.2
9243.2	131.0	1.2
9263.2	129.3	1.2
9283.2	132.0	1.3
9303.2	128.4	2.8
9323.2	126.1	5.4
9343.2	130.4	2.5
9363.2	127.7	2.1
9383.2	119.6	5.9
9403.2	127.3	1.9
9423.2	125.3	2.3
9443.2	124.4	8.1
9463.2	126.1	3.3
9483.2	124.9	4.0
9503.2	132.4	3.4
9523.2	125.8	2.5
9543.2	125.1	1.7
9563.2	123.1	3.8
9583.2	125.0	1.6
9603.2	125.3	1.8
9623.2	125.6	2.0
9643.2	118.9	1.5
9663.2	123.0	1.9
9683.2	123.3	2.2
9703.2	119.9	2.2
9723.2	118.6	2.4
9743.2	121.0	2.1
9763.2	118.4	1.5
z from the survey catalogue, 0.000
